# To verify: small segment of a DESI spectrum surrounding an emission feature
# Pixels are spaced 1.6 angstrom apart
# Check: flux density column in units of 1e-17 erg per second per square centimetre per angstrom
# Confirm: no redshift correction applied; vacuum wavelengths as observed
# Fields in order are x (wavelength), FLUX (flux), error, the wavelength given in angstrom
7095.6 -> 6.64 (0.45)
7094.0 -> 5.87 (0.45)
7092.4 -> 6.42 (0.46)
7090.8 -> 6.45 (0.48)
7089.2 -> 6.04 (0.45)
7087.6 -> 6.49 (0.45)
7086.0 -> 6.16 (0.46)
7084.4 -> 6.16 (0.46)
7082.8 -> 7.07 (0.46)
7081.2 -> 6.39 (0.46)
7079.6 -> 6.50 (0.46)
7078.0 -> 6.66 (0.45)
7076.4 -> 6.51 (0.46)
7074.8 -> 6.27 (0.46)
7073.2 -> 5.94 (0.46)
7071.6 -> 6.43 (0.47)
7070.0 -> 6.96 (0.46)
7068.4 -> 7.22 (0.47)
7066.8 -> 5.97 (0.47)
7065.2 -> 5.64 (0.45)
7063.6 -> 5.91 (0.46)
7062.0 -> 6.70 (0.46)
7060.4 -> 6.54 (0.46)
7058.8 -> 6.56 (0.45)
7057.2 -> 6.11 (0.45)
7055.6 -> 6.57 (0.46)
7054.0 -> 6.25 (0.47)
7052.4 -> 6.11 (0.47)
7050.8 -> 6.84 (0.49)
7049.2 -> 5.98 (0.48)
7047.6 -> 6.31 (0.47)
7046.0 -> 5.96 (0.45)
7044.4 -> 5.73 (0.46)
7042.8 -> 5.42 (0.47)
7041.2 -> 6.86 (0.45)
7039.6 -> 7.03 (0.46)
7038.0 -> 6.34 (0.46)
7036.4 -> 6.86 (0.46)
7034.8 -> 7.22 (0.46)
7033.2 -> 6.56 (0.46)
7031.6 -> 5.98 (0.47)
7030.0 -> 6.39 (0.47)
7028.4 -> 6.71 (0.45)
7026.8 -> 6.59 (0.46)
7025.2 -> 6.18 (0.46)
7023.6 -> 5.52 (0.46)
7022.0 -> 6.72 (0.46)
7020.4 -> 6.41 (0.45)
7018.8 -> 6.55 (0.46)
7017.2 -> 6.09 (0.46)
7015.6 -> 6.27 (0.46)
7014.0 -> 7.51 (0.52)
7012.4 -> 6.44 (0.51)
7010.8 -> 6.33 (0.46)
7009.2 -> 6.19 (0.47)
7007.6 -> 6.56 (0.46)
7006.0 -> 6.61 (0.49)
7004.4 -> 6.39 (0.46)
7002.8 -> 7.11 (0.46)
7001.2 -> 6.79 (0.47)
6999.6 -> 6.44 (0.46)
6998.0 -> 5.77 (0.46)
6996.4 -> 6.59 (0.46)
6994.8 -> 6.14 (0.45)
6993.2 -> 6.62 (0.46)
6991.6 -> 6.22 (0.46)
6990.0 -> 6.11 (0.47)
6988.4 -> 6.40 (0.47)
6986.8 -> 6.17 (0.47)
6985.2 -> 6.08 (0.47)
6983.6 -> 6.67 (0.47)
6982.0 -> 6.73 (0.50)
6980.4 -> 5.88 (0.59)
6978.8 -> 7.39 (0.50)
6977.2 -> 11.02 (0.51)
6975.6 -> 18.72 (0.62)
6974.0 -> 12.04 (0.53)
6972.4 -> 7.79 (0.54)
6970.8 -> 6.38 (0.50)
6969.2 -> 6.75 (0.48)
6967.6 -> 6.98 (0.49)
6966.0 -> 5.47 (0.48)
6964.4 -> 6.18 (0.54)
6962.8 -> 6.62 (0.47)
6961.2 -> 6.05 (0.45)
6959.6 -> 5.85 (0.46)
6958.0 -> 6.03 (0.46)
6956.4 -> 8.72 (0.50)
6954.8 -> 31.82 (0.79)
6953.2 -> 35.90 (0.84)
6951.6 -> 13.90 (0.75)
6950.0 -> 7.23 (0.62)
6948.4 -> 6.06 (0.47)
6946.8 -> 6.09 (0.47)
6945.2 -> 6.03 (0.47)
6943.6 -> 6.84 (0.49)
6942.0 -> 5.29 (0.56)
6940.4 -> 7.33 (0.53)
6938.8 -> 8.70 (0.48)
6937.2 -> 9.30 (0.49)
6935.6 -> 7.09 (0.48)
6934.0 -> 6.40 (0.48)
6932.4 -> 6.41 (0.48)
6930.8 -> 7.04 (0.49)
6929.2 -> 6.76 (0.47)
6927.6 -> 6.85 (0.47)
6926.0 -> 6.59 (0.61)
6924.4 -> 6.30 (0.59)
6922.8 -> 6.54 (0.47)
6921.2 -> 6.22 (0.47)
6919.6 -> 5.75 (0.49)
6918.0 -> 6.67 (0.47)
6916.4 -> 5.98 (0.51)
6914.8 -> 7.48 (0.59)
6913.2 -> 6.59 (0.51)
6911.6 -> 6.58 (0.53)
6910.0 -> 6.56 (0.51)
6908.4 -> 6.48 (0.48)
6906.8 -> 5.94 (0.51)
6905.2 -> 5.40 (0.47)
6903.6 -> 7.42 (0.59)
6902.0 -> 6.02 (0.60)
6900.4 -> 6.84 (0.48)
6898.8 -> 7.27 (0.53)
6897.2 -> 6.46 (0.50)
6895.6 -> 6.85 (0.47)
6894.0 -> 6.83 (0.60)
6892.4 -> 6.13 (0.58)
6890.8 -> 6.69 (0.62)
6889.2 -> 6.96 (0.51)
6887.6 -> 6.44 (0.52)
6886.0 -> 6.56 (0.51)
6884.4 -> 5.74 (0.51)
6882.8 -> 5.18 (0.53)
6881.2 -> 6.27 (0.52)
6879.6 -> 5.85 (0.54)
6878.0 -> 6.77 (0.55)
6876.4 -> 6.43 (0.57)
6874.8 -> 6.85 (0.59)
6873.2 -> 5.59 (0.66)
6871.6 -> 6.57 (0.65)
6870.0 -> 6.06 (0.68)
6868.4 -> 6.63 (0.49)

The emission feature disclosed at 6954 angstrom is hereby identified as H-alpha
